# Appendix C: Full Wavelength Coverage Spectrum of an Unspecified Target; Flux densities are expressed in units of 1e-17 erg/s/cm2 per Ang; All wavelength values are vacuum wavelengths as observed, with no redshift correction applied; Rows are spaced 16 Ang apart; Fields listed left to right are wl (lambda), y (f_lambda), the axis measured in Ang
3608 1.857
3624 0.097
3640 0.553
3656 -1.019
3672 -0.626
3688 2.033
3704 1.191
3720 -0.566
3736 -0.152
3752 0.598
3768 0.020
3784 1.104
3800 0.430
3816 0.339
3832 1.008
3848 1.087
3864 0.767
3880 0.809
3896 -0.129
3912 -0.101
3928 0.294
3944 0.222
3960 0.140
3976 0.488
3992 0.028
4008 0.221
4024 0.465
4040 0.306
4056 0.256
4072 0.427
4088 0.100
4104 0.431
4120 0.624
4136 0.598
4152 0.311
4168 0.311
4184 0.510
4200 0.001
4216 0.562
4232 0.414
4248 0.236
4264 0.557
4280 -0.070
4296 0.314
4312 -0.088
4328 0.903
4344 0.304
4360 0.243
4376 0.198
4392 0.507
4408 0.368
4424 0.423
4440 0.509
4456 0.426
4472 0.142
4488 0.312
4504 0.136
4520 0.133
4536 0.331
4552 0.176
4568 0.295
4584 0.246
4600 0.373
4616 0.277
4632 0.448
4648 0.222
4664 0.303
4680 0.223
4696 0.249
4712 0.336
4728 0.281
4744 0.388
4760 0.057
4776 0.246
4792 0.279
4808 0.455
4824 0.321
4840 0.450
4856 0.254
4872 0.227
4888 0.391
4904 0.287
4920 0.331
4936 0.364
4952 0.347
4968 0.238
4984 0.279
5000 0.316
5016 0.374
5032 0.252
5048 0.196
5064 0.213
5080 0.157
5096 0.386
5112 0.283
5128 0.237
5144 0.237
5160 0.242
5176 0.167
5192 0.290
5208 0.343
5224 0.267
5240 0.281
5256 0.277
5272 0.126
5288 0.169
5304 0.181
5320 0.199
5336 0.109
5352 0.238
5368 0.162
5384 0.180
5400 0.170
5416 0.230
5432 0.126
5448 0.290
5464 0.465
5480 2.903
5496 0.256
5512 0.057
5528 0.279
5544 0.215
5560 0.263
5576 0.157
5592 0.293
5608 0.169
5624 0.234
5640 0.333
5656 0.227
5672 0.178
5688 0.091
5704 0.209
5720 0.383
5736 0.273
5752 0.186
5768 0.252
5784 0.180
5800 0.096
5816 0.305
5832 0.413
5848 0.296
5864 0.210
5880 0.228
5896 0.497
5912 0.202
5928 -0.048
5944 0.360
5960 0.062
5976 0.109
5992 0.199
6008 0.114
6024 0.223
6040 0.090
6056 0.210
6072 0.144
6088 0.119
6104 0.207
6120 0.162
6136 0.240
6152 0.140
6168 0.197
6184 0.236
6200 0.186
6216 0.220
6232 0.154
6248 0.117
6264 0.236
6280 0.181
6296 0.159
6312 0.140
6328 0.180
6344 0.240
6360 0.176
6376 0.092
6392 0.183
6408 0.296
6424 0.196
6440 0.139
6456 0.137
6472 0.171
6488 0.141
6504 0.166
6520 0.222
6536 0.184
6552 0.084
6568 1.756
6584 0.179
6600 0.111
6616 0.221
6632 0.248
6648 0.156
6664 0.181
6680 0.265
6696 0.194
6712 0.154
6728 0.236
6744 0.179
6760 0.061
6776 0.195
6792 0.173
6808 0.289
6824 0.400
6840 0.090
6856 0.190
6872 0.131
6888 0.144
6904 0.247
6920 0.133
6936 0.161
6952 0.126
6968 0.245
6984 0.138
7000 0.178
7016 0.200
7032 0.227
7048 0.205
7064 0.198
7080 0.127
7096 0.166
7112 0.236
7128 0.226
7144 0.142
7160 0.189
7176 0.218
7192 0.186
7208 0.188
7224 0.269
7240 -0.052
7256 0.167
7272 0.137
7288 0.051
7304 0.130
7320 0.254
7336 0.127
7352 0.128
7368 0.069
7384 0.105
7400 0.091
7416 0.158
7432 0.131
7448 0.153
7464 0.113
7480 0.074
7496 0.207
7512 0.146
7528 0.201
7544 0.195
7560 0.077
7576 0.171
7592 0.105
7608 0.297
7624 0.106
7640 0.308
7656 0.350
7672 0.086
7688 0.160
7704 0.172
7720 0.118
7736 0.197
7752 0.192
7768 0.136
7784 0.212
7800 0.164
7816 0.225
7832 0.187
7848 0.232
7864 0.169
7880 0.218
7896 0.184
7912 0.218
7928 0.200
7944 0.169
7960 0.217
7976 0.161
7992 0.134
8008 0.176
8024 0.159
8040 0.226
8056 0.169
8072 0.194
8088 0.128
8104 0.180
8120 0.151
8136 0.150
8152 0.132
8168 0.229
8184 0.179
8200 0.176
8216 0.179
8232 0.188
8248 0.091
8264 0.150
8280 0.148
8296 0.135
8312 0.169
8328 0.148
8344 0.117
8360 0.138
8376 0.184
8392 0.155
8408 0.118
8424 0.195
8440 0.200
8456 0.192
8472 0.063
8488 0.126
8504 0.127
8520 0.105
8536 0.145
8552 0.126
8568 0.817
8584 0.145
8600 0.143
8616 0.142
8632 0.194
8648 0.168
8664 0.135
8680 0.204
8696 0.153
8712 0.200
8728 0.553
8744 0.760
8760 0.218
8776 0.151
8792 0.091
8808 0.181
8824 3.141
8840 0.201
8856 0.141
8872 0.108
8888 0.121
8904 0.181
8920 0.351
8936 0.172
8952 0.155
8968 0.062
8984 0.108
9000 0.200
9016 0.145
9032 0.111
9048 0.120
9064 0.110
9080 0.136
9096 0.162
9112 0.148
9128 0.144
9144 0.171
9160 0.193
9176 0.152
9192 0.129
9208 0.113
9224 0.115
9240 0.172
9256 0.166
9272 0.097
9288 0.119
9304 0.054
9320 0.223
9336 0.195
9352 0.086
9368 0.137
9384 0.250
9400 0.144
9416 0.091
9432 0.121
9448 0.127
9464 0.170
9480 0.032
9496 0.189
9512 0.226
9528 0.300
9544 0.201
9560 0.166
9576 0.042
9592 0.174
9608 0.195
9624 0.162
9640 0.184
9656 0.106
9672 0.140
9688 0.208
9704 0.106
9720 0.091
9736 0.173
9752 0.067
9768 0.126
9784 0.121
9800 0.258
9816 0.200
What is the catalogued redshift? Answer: 0.76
